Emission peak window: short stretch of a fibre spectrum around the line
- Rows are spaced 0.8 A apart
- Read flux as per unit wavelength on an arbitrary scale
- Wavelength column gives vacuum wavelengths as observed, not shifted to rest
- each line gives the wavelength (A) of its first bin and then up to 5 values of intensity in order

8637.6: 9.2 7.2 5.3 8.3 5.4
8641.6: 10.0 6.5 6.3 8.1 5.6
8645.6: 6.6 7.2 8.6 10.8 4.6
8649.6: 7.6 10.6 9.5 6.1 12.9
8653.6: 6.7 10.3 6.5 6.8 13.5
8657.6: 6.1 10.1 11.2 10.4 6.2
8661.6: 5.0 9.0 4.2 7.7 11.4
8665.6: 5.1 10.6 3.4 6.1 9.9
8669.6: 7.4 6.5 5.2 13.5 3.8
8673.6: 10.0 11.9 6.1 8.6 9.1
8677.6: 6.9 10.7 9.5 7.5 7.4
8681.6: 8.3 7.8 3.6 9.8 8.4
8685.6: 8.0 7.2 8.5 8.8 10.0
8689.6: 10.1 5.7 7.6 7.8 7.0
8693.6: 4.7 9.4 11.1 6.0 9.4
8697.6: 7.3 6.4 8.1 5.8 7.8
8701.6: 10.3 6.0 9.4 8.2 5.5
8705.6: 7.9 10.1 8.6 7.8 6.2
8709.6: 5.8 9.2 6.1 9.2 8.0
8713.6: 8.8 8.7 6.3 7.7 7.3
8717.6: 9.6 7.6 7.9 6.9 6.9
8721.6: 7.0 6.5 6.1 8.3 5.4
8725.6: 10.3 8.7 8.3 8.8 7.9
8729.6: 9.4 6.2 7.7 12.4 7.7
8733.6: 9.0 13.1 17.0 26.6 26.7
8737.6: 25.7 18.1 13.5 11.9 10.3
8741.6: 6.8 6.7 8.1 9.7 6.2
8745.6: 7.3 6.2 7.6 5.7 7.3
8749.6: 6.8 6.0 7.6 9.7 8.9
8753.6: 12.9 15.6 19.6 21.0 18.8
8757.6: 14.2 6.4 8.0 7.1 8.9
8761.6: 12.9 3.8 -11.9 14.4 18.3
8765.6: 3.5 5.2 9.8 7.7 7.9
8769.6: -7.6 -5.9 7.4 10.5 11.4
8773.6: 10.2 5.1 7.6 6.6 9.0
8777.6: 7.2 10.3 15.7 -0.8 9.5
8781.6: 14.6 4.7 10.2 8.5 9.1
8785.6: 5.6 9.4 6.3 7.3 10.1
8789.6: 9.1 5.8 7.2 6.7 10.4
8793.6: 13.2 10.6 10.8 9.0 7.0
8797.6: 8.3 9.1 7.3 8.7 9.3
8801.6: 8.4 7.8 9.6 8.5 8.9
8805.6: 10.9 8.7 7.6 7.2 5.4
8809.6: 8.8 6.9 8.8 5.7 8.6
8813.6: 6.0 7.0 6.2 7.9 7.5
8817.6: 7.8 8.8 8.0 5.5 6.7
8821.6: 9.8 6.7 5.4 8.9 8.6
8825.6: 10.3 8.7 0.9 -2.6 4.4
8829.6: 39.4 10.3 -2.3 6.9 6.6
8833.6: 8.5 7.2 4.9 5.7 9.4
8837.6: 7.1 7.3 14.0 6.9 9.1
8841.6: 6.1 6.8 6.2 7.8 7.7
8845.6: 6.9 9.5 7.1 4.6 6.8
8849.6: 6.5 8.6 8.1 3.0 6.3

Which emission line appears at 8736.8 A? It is [S II]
